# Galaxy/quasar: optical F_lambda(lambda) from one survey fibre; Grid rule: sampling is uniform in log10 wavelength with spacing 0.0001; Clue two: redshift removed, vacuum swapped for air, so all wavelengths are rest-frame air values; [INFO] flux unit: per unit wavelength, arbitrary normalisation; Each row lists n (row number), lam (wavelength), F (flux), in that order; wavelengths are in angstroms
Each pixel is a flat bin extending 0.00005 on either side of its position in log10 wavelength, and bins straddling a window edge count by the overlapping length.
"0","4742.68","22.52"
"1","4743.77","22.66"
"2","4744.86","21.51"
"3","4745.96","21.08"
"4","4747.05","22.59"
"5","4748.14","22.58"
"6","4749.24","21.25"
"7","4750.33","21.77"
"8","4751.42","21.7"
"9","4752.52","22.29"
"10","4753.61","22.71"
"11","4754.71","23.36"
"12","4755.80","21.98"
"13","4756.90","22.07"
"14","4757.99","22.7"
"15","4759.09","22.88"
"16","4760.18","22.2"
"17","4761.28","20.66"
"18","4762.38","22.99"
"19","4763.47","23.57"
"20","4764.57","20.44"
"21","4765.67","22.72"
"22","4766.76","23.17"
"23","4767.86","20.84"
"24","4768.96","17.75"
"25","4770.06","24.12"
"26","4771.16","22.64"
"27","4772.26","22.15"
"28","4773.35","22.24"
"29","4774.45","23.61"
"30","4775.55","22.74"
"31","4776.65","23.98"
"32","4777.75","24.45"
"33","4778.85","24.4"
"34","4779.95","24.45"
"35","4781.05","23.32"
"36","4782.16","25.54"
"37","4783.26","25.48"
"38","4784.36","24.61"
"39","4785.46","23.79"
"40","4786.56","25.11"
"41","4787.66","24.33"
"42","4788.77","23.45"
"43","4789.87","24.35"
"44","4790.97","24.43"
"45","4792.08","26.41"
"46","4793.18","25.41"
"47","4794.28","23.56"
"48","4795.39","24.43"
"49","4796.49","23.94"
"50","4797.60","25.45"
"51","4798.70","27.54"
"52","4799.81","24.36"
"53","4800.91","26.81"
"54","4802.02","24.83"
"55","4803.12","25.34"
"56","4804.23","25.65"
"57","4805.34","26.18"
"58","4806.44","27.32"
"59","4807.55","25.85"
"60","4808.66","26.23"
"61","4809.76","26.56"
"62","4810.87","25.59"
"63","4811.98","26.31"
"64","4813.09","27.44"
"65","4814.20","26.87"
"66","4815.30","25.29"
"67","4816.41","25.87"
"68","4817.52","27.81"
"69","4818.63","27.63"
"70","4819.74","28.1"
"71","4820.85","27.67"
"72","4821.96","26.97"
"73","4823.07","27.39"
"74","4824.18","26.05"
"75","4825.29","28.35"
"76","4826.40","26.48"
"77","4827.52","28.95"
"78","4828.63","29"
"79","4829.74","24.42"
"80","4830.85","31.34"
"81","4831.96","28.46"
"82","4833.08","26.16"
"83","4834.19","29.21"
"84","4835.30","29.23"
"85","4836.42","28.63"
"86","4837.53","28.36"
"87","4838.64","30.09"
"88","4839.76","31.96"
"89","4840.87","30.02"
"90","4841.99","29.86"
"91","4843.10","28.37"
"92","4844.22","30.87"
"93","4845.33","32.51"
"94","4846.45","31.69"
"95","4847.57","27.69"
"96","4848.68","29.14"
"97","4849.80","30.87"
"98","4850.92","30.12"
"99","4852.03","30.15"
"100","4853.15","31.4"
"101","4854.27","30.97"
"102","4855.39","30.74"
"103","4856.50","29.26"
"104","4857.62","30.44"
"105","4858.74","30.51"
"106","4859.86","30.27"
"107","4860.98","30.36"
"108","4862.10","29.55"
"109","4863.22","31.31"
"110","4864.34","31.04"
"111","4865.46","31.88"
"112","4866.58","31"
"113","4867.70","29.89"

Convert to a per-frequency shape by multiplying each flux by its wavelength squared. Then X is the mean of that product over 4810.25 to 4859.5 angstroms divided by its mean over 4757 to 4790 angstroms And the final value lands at 1.27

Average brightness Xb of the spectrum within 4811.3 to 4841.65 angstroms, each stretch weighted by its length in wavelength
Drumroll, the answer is 27.9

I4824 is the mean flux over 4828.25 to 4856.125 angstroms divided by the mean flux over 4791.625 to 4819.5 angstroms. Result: 1.14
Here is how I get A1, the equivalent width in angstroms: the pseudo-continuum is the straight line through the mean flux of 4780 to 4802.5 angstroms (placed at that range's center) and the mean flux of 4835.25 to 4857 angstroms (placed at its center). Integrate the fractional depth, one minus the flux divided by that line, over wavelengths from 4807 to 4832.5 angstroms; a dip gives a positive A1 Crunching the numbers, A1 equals 0.4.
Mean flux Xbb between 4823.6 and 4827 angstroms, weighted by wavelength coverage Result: 26.9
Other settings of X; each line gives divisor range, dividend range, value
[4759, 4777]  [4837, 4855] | 1.40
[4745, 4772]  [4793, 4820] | 1.20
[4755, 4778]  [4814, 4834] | 1.26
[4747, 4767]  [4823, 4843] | 1.32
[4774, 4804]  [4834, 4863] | 1.25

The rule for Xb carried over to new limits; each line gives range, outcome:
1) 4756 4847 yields 25.7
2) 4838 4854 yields 30.3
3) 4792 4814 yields 25.8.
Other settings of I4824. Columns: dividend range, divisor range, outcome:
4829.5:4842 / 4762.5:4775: 1.31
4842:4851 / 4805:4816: 1.14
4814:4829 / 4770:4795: 1.13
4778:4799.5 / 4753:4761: 1.10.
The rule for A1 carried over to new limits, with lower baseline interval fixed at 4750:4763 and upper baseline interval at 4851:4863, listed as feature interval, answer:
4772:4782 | 0.15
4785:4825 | 0.52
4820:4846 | -0.23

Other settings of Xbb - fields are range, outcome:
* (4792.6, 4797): 24.4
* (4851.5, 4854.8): 30.8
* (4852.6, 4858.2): 30.6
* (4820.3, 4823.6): 27.3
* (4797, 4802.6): 25.8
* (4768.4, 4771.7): 21.5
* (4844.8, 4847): 32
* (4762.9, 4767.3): 22.5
